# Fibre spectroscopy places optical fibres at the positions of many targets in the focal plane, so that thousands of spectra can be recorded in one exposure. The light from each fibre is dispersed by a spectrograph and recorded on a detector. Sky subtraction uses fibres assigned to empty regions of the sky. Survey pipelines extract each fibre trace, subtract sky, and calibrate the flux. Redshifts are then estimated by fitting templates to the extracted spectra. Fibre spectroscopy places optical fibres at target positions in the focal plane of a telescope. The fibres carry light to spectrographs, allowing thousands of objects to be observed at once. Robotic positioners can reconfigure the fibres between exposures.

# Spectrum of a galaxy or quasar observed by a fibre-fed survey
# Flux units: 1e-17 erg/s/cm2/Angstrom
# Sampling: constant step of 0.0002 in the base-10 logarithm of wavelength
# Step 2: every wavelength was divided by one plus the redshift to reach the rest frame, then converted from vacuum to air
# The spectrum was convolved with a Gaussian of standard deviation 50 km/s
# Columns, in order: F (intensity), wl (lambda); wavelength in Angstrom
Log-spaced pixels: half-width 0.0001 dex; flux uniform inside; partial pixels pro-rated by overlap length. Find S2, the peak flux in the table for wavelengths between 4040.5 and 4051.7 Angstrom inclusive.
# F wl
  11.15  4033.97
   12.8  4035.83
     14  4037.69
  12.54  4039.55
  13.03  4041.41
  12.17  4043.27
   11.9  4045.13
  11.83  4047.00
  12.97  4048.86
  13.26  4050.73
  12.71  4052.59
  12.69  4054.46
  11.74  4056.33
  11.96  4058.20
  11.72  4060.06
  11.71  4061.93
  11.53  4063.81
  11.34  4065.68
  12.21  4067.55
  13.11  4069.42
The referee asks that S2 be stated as 13.26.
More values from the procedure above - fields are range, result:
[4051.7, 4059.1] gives 12.71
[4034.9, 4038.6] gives 14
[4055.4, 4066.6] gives 11.96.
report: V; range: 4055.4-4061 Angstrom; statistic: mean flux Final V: 11.8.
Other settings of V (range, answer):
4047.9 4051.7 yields 13.1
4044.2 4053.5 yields 12.5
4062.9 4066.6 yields 11.4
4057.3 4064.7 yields 11.7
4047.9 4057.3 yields 12.7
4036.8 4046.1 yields 12.7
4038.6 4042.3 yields 12.8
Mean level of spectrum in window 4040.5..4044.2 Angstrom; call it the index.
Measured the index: 12.6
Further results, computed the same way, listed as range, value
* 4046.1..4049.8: 12.4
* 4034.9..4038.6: 13.4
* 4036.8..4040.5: 13.3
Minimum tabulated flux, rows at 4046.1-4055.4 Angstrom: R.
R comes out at 11.83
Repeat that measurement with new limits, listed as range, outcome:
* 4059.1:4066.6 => 11.34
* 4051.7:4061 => 11.72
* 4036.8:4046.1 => 11.9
